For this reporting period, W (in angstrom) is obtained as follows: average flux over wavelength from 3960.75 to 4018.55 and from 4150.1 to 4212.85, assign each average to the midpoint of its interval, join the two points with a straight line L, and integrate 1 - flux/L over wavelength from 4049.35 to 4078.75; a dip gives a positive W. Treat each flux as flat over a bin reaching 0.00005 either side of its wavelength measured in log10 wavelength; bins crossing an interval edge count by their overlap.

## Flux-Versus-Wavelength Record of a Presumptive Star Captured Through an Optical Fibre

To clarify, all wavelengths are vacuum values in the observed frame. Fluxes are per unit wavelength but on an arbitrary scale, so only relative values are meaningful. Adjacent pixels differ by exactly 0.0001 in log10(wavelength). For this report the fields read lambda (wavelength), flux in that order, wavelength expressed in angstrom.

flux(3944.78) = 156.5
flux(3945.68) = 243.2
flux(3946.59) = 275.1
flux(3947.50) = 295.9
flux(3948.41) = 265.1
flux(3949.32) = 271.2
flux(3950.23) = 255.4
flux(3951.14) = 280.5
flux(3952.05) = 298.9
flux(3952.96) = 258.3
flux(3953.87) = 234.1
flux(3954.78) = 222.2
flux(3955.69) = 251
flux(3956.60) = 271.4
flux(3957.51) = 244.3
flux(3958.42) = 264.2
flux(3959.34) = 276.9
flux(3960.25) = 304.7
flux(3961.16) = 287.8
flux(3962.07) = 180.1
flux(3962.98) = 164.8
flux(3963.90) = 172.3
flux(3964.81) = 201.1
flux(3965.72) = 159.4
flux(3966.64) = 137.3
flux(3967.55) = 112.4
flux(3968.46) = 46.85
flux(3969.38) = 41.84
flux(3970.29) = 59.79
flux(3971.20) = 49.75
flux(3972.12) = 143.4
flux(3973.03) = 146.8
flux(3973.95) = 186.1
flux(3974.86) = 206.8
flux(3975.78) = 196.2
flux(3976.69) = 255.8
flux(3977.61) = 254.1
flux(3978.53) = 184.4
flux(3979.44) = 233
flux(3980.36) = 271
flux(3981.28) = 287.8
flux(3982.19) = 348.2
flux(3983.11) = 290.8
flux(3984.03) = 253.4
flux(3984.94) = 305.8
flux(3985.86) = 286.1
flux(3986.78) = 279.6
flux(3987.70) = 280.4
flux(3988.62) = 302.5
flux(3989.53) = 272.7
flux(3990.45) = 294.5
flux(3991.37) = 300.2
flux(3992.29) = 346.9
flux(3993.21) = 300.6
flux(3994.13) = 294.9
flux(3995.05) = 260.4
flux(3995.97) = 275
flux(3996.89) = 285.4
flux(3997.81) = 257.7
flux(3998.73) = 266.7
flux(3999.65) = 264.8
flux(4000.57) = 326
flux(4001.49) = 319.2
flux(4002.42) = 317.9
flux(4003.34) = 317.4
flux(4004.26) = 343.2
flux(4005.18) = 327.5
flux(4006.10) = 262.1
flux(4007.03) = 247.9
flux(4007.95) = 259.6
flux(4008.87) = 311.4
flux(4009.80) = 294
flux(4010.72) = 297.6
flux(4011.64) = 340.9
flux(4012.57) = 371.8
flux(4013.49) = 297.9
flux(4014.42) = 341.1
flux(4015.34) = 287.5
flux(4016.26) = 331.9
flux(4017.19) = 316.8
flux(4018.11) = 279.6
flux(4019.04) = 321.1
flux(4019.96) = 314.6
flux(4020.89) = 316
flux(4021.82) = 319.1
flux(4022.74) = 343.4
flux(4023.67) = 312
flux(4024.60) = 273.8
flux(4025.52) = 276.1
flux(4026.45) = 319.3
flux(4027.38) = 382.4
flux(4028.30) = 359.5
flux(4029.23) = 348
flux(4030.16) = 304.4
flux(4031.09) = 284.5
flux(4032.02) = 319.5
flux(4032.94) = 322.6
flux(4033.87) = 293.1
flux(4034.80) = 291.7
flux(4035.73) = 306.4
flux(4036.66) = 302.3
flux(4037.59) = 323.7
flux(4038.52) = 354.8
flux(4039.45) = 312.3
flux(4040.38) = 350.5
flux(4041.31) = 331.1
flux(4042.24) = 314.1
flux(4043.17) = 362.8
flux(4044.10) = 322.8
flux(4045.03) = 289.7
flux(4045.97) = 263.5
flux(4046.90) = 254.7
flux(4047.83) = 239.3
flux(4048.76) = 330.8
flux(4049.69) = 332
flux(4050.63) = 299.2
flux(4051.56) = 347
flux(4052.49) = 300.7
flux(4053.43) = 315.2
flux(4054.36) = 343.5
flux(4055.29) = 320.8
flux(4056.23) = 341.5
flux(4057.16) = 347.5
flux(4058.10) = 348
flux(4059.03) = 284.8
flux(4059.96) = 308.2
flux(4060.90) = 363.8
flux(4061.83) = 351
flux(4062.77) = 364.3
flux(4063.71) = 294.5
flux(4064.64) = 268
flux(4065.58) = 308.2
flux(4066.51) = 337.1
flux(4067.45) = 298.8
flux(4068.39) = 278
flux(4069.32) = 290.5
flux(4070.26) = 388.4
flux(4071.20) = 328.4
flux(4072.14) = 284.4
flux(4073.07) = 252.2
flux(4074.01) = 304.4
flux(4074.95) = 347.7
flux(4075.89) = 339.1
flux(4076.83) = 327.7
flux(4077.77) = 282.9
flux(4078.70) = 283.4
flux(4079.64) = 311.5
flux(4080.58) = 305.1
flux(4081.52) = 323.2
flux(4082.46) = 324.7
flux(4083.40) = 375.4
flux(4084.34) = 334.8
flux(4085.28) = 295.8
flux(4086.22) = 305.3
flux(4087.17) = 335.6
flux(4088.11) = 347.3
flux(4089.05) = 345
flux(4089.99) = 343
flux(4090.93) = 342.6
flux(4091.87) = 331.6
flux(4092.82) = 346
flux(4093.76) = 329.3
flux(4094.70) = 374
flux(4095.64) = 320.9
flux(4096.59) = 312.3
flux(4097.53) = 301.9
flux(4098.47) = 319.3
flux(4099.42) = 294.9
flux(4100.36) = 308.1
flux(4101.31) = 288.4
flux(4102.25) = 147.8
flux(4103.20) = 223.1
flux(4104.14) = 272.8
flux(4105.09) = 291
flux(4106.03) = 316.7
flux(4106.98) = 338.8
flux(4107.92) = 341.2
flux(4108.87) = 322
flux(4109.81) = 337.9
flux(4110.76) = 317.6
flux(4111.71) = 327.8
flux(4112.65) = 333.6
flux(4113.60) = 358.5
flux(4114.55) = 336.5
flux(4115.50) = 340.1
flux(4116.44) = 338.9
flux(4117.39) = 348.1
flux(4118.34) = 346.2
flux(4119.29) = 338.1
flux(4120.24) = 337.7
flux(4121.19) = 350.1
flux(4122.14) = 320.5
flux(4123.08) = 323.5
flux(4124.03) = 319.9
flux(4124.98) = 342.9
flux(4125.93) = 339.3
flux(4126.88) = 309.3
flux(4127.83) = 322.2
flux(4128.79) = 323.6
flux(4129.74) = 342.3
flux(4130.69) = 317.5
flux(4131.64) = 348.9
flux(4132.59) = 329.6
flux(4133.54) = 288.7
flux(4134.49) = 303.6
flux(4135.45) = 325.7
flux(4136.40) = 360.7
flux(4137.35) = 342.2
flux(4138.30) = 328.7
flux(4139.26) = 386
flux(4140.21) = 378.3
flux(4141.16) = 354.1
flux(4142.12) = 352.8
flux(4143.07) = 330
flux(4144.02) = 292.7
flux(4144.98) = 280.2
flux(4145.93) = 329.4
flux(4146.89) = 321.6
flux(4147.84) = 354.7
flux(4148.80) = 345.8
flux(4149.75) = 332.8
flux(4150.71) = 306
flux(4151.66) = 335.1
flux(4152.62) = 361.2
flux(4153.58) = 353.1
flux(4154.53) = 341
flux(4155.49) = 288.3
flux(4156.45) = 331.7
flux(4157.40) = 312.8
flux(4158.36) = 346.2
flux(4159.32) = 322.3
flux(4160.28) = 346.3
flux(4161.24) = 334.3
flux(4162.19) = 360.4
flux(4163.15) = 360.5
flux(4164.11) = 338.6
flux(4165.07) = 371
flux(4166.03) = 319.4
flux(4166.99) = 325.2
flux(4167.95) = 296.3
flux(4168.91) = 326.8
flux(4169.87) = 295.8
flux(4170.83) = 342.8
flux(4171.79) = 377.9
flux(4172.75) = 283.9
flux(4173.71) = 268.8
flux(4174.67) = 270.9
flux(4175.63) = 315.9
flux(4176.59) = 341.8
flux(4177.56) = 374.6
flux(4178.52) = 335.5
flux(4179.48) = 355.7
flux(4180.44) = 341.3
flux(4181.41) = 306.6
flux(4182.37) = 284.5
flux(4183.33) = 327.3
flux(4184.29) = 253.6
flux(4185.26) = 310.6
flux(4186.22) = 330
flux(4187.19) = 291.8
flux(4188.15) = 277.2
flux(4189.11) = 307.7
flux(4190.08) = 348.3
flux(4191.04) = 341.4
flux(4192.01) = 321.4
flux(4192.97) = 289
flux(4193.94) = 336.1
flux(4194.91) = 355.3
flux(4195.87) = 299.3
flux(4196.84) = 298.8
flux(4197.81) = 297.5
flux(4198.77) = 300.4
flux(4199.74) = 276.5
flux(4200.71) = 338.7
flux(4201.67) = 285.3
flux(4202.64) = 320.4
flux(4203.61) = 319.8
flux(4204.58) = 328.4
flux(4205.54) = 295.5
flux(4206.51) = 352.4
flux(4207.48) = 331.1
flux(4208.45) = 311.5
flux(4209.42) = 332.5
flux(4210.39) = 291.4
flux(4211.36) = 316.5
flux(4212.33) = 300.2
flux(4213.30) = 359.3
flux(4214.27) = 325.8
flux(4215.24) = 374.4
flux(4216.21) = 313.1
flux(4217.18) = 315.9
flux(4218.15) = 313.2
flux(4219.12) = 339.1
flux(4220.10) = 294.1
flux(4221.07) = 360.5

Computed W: -4.1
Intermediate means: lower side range 253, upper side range 321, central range 319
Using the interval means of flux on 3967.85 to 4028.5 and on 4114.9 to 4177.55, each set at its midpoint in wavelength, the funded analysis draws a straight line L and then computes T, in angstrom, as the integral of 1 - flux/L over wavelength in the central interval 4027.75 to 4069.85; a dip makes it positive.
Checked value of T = -3.4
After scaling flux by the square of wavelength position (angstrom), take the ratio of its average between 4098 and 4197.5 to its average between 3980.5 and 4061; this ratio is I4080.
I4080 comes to 1.1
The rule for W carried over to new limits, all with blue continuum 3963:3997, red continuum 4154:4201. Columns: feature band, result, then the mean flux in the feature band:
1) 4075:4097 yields -4.2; 328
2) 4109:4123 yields -2.3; 337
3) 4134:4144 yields -1.4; 344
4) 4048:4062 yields -3.5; 327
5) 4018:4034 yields -4.6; 317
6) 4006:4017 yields -3.0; 305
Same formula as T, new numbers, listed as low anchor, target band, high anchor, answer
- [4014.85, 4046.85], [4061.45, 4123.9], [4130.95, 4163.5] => 1.3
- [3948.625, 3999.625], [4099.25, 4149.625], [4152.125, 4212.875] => -4.6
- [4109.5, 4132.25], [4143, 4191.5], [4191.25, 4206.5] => -0.5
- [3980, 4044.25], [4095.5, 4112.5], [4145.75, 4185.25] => 1.1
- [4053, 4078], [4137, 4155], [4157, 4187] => -0.8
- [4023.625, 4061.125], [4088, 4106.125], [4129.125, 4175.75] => 0.9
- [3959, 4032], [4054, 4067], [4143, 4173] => -1.6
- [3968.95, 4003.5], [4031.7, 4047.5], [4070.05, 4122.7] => -1.5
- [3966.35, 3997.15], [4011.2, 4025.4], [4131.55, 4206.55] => -3.9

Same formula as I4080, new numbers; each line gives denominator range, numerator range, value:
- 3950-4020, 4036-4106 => 1.28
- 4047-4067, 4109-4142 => 1.09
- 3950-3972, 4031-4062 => 1.68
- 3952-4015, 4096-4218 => 1.40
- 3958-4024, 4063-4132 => 1.29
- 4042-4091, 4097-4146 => 1.04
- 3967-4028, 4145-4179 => 1.32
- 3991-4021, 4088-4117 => 1.10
